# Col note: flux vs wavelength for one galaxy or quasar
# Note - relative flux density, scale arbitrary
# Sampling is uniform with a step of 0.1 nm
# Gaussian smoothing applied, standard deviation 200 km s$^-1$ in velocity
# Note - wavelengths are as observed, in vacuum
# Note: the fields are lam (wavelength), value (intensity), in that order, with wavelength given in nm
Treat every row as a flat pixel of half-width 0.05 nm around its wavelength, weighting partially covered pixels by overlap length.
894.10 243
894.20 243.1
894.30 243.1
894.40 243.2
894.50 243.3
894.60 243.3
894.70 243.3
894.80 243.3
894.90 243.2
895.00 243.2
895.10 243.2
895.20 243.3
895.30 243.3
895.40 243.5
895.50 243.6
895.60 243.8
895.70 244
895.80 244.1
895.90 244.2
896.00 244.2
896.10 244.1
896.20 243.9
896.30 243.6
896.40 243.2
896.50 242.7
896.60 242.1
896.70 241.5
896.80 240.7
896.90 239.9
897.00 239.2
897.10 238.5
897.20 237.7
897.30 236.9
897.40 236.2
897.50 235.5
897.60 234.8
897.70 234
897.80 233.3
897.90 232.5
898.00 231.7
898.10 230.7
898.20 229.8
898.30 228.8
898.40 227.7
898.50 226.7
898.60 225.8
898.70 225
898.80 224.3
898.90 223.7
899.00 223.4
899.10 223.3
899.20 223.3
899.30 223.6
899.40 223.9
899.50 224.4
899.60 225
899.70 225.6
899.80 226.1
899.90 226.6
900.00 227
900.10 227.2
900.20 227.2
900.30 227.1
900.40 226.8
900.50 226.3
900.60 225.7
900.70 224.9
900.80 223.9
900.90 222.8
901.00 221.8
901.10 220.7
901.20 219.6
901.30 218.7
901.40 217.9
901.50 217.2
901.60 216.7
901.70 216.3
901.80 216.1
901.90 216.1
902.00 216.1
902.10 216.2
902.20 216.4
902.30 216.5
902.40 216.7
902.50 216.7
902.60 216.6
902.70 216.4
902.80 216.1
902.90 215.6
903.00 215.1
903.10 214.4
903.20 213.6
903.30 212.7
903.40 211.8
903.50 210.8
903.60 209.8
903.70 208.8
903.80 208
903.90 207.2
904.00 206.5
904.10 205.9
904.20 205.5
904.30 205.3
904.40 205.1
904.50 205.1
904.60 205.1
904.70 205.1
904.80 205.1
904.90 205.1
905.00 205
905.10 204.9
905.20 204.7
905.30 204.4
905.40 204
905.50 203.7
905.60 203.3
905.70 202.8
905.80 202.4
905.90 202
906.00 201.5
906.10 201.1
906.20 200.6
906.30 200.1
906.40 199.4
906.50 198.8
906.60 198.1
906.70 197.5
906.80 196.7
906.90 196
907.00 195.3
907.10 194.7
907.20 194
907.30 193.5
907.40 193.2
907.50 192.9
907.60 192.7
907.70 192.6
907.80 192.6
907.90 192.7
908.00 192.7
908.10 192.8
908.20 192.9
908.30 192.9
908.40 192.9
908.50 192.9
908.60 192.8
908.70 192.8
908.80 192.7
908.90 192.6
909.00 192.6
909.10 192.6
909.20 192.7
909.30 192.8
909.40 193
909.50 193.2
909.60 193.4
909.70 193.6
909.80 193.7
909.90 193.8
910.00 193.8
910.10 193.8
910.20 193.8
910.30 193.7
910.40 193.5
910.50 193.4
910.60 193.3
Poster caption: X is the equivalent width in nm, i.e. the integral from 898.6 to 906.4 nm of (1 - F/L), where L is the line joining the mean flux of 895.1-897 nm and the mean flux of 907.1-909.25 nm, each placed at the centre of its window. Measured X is 0.06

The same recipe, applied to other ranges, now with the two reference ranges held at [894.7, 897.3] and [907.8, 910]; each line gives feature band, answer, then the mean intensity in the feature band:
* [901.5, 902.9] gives 0.01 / 216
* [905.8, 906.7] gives 0.01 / 200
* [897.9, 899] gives 0.03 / 227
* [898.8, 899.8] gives 0.02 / 224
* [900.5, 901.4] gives 0.00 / 222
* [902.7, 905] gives 0.04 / 209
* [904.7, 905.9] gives 0.02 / 204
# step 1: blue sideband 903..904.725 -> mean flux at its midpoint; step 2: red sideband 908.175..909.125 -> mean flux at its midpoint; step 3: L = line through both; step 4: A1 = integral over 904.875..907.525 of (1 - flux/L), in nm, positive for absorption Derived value 0.01 nm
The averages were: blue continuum 209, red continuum 193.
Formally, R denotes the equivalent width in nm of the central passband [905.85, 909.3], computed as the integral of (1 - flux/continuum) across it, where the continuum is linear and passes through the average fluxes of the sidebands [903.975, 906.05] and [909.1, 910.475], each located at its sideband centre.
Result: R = 0.06 nm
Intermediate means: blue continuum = 204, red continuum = 193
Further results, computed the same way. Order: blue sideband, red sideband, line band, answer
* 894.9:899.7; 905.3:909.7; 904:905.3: 0.01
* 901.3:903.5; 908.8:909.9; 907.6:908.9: 0.03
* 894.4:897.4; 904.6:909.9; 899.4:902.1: 0.01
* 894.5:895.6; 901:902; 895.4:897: -0.03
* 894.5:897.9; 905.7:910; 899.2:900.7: 0.00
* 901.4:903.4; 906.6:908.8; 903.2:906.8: 0.01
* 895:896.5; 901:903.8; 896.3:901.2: 0.02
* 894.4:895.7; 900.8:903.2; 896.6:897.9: -0.01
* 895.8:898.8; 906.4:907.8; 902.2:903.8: -0.01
